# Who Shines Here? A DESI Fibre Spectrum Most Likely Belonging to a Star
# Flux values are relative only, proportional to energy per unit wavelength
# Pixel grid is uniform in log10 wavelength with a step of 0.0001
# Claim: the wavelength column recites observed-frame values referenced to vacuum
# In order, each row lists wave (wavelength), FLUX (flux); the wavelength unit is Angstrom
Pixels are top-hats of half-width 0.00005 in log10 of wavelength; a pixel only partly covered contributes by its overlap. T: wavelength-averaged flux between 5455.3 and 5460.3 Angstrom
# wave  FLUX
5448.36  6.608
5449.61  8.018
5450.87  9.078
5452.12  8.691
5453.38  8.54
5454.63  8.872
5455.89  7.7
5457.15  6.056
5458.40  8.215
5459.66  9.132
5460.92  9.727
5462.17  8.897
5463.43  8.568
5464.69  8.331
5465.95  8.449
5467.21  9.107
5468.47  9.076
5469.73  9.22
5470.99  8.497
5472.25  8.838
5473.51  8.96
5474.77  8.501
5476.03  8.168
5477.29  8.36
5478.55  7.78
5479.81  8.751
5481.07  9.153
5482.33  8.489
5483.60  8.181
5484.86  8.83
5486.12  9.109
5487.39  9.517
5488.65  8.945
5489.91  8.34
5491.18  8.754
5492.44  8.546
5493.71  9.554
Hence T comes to 7.78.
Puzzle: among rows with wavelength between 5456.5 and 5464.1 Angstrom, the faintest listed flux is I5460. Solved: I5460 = 6.056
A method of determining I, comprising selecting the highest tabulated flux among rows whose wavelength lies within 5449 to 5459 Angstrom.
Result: 9.078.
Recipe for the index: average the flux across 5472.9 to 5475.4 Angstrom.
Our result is 8.73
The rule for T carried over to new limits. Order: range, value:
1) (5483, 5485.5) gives 8.53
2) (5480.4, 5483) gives 8.8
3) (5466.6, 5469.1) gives 9.09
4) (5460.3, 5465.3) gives 8.89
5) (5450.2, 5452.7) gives 8.88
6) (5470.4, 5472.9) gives 8.67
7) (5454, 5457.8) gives 7.56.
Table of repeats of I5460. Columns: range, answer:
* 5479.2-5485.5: 8.181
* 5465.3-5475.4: 8.449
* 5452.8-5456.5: 7.7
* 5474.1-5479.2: 7.78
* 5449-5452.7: 8.018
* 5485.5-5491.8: 8.34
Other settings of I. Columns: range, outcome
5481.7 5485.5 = 8.83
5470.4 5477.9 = 8.96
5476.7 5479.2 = 8.36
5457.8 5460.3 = 9.132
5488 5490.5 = 8.945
